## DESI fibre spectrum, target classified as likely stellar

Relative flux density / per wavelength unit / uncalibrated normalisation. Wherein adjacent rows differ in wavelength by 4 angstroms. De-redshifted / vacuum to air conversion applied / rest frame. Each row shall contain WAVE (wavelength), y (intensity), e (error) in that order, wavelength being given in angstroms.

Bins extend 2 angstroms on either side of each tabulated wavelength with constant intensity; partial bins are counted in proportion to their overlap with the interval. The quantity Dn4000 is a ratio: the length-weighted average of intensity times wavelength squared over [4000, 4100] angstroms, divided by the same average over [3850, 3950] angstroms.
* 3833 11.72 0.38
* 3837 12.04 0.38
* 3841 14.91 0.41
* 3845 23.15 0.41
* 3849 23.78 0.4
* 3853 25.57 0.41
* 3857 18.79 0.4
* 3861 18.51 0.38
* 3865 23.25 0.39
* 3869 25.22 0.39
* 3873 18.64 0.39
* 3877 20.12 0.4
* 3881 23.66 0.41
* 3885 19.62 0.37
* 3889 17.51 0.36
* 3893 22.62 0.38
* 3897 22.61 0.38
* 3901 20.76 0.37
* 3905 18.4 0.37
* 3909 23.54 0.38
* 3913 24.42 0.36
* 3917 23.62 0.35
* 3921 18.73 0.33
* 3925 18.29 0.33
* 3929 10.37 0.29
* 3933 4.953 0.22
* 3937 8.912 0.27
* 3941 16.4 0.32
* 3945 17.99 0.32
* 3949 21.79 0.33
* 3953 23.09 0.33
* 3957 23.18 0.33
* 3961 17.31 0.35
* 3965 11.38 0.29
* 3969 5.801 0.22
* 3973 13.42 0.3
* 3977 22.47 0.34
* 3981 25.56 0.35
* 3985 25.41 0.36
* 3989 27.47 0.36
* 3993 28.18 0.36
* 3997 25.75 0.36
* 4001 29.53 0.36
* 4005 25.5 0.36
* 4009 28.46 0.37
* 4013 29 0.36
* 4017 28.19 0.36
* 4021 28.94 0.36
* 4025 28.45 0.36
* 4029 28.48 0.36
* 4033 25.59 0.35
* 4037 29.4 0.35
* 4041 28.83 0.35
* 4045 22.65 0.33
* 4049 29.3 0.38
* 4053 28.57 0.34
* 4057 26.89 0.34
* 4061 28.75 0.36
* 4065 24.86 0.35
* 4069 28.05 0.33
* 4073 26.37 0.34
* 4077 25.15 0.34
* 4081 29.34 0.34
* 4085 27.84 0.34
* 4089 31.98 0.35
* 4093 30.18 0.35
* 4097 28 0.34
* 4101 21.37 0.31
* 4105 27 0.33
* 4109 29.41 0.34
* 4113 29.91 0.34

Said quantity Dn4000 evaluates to 1.55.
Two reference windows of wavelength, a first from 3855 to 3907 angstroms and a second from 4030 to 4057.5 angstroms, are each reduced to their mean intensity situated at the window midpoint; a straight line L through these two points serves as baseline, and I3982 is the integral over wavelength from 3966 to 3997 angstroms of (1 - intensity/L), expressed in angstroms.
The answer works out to 4.7 angstroms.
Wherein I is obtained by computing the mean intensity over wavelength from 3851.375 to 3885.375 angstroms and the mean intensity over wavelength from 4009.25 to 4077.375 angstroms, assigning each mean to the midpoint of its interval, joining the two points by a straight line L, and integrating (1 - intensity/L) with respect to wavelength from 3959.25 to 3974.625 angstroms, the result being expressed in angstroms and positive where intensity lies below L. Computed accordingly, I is 8.1 angstroms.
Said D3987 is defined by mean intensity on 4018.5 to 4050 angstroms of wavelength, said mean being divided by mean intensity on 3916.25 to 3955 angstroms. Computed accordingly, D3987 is 1.71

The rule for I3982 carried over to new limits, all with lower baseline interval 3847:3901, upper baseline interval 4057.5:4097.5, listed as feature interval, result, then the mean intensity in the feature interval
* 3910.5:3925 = 0.7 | 21.8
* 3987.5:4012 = -1.9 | 27.5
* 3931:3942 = 6.6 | 9.51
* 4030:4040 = -0.4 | 27.7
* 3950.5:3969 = 5.2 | 17.4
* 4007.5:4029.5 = -2.1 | 28.6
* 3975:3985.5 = 0.2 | 24.3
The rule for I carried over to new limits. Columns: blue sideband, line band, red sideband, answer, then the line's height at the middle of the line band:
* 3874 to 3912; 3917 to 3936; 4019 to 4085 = 7.08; 22.4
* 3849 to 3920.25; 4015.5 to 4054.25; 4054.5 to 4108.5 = -2.65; 26.1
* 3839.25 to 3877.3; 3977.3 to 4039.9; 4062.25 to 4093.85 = -4.00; 25.8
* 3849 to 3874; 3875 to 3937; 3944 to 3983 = 4.44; 20.3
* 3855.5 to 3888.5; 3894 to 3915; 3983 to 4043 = 0.45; 22.5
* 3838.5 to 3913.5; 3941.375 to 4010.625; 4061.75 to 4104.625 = 7.18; 24.2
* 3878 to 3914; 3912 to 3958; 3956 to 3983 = 3.62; 18.9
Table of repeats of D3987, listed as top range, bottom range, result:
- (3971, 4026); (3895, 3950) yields 1.46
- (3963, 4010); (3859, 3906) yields 1.06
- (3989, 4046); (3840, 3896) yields 1.31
